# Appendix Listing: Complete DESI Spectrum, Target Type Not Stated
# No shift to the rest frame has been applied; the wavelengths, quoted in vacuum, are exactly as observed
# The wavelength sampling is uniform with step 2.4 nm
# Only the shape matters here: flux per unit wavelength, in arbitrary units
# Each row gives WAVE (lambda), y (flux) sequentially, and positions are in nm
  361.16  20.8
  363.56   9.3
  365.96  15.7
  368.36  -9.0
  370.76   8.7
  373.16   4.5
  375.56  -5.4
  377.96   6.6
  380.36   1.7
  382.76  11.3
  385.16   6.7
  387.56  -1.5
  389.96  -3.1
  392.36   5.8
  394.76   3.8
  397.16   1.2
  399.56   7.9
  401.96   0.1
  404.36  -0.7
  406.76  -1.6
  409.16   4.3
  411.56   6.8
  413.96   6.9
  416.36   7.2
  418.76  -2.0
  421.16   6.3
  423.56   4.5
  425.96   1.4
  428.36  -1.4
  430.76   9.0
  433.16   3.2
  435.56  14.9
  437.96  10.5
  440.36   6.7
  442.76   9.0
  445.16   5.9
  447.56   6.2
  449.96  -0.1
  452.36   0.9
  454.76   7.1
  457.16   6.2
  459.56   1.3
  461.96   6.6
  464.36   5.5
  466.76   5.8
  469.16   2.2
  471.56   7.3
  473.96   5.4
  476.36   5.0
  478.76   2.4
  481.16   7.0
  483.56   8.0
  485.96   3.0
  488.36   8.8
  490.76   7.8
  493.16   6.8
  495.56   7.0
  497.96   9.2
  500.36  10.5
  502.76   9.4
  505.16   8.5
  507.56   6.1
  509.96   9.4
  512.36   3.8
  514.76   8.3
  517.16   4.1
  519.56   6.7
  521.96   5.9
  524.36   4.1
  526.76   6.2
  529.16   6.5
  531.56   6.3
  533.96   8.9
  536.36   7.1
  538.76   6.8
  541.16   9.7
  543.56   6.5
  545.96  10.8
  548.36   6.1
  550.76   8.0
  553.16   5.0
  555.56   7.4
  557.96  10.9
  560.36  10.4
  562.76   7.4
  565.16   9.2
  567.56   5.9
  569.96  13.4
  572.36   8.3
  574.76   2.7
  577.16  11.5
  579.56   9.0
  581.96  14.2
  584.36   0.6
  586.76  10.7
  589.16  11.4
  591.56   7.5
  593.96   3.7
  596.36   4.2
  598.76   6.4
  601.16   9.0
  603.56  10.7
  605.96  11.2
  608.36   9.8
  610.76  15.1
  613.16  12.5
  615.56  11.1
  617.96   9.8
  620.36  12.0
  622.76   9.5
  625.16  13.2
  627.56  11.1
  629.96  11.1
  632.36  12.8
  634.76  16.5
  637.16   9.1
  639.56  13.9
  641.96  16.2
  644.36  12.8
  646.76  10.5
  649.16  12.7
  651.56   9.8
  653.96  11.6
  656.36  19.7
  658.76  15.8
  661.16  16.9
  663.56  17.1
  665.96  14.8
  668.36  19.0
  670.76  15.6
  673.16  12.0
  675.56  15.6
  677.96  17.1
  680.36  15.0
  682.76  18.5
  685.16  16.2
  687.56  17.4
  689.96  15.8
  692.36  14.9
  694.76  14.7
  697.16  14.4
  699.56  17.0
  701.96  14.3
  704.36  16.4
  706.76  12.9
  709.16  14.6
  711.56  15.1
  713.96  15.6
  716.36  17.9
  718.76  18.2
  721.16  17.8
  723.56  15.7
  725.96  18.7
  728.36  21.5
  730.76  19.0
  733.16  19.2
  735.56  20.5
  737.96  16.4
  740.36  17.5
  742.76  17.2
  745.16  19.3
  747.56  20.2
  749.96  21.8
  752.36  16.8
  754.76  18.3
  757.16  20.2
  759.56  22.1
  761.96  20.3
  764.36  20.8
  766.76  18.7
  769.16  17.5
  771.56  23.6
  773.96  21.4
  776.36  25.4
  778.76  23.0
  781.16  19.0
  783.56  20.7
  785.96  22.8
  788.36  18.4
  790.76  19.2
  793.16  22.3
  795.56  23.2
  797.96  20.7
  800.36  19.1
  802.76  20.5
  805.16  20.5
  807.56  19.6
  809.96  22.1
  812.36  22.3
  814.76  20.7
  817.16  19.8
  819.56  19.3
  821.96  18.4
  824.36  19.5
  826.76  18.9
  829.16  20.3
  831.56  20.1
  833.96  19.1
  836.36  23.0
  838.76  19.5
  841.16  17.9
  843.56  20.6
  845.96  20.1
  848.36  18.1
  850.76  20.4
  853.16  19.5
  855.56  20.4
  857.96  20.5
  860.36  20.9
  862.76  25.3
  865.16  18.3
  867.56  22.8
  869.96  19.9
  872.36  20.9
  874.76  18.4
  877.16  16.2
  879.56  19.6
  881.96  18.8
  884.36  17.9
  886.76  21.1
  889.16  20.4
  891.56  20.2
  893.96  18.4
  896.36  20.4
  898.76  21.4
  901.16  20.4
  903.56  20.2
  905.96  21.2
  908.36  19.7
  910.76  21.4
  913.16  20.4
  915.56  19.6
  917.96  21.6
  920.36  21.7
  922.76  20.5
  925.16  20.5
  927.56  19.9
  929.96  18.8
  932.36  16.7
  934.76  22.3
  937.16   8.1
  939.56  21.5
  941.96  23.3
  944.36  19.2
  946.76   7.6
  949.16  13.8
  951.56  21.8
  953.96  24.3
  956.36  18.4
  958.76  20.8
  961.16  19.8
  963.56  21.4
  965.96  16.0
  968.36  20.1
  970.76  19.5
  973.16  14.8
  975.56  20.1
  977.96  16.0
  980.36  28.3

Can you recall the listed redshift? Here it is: 0.64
